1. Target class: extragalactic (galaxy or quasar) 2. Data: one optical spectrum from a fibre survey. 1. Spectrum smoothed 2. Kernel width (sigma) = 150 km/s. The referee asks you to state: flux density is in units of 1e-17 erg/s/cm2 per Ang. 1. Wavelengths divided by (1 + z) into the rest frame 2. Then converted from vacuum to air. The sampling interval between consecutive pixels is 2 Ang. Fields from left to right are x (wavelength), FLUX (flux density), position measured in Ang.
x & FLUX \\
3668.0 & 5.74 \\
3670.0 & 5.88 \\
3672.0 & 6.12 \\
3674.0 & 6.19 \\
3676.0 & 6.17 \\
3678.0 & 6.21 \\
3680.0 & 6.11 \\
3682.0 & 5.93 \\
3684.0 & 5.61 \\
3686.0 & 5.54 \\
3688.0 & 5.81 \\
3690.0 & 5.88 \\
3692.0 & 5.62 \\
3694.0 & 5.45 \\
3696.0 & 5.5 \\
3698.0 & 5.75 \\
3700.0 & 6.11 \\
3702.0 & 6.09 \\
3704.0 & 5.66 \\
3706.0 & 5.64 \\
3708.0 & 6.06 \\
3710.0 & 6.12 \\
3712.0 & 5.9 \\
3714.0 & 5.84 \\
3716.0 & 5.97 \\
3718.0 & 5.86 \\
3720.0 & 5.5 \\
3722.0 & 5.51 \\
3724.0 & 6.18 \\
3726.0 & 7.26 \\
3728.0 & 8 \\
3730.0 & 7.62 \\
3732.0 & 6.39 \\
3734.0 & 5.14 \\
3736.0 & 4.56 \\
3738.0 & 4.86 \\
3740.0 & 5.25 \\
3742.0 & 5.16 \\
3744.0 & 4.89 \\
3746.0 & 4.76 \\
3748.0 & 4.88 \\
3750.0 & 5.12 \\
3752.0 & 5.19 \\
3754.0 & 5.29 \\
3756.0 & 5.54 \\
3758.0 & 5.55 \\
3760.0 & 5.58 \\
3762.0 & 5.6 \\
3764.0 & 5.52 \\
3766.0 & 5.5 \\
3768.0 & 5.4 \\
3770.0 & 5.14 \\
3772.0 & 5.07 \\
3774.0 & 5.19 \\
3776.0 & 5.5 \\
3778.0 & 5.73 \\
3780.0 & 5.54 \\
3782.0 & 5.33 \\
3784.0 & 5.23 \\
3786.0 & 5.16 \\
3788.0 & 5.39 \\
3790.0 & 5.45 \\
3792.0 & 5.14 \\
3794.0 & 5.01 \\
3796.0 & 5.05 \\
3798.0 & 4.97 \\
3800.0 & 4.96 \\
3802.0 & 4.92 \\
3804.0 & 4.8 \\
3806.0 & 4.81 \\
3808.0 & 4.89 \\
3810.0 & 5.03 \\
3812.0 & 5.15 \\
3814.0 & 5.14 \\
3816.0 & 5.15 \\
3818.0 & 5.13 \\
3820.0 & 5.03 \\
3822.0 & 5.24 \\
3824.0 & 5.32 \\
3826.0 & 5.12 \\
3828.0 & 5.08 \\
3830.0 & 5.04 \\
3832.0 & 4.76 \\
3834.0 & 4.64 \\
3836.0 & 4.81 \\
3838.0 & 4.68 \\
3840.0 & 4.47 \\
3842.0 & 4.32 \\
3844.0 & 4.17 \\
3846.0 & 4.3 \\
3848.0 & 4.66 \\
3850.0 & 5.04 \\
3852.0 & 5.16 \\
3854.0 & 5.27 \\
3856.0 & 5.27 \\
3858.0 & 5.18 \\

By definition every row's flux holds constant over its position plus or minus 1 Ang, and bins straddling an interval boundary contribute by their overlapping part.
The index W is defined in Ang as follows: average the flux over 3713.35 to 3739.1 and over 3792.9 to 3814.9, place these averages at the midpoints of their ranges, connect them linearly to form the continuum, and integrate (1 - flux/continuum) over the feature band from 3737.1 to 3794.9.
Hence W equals 2.2 Ang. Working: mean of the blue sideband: 6.05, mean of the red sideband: 4.98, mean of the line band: 5.28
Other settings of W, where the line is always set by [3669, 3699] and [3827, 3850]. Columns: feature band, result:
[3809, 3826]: -1.19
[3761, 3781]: -0.95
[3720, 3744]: -1.95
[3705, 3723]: -0.65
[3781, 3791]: -0.51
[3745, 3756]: 0.49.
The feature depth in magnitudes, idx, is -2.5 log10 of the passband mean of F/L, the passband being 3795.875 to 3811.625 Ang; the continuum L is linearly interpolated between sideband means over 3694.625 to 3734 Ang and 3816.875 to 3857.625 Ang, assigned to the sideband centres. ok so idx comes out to 0.06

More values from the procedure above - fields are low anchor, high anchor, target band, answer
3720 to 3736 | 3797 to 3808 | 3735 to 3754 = 0.21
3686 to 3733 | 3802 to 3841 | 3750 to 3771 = 0.03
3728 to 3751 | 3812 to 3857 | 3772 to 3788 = -0.03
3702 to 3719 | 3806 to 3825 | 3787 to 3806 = 0.04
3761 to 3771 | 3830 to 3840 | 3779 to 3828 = -0.02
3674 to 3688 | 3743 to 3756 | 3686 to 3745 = -0.07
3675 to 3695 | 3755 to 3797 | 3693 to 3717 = -0.02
